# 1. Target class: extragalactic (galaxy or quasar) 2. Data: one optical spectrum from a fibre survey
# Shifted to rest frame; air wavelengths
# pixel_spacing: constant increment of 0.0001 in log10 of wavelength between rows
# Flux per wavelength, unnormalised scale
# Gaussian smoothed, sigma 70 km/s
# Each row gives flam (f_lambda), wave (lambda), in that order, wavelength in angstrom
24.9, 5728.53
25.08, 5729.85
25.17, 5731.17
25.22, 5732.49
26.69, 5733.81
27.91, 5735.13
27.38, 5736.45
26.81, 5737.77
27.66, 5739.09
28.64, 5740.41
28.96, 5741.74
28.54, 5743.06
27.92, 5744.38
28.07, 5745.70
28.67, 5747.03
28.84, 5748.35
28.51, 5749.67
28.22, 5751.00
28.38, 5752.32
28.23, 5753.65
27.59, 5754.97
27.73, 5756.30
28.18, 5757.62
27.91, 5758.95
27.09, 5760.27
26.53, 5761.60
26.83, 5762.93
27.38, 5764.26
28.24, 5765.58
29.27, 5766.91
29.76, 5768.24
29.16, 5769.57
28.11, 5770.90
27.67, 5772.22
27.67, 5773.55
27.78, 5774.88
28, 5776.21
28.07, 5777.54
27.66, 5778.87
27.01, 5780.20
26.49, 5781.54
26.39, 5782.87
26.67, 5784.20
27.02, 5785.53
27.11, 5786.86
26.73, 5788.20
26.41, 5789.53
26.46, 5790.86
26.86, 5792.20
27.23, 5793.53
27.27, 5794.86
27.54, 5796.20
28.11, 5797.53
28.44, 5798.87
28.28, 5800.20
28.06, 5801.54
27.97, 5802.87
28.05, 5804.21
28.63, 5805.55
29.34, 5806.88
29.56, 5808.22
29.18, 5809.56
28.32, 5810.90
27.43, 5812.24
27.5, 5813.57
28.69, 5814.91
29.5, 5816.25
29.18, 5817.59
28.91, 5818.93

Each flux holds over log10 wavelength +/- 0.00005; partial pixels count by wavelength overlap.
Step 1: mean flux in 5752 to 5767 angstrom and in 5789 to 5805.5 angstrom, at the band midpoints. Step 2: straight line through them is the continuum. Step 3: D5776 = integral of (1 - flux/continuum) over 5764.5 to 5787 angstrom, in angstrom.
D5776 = -0.1 angstrom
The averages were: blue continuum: 27.7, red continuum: 27.6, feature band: 27.8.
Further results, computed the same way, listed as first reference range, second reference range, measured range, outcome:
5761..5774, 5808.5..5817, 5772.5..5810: 0.88 angstrom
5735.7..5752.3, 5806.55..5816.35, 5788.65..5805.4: 0.55 angstrom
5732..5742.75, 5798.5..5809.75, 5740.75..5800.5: 0.58 angstrom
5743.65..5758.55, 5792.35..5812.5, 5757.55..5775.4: 0.15 angstrom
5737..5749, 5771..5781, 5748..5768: 0.03 angstrom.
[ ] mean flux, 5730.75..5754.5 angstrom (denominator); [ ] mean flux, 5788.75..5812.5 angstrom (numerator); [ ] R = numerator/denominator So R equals 1.01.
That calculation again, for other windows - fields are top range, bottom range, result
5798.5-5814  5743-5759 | 1.01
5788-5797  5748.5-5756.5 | 0.96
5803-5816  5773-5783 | 1.04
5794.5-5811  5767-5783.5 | 1.02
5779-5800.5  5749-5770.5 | 0.97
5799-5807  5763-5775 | 1.00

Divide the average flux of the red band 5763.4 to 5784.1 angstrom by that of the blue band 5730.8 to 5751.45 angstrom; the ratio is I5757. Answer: 1.00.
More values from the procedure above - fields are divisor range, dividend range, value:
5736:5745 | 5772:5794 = 0.97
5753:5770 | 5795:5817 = 1.01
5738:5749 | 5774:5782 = 0.97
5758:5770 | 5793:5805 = 1.00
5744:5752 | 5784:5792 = 0.94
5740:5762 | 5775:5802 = 0.97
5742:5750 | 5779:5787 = 0.94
